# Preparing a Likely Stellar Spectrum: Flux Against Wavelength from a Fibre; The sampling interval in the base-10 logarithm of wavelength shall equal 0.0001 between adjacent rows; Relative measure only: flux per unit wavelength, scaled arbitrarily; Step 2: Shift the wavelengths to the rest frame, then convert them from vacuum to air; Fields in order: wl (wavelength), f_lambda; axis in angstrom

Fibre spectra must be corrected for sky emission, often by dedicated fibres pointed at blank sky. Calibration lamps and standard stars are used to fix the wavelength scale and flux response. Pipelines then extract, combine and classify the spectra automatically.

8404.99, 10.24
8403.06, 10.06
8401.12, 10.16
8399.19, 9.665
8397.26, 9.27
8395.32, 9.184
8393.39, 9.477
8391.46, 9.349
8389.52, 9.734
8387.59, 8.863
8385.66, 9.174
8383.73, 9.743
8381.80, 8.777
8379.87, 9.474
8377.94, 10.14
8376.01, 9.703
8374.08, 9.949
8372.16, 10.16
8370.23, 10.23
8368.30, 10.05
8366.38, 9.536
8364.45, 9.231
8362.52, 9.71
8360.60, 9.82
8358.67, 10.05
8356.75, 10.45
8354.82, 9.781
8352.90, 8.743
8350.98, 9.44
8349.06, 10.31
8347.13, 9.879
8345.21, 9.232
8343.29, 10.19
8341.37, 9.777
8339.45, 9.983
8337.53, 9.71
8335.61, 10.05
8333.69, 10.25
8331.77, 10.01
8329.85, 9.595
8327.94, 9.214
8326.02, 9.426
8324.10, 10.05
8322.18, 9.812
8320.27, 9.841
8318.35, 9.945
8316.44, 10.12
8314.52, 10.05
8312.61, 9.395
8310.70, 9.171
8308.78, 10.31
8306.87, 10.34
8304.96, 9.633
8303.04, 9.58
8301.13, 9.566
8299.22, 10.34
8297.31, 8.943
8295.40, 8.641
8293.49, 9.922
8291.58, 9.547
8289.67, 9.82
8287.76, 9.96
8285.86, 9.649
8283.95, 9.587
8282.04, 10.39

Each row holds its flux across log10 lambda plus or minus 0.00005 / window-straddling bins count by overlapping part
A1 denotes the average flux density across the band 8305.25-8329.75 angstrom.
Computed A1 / 9.8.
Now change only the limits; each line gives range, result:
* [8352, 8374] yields 9.81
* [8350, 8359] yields 9.68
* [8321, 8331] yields 9.63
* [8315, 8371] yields 9.81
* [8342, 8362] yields 9.79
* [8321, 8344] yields 9.84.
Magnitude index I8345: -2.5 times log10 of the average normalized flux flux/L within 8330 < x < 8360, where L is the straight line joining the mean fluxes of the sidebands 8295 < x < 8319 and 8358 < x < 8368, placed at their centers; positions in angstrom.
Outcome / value -0.02 mag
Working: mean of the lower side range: 9.72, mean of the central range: 9.85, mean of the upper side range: 9.68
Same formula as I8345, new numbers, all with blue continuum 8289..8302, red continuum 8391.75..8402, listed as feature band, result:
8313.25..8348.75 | -0.03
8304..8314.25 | -0.03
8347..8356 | -0.01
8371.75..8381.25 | -0.03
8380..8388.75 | 0.04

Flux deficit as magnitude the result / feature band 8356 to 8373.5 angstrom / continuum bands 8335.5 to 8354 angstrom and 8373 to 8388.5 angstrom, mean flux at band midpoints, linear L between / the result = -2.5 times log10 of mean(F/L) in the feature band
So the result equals -0.036 mag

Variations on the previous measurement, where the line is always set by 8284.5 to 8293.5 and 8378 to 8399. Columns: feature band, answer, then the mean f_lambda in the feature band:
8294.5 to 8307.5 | 0.02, 9.56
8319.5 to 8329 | -0.01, 9.67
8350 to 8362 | -0.03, 9.72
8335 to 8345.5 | -0.03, 9.86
